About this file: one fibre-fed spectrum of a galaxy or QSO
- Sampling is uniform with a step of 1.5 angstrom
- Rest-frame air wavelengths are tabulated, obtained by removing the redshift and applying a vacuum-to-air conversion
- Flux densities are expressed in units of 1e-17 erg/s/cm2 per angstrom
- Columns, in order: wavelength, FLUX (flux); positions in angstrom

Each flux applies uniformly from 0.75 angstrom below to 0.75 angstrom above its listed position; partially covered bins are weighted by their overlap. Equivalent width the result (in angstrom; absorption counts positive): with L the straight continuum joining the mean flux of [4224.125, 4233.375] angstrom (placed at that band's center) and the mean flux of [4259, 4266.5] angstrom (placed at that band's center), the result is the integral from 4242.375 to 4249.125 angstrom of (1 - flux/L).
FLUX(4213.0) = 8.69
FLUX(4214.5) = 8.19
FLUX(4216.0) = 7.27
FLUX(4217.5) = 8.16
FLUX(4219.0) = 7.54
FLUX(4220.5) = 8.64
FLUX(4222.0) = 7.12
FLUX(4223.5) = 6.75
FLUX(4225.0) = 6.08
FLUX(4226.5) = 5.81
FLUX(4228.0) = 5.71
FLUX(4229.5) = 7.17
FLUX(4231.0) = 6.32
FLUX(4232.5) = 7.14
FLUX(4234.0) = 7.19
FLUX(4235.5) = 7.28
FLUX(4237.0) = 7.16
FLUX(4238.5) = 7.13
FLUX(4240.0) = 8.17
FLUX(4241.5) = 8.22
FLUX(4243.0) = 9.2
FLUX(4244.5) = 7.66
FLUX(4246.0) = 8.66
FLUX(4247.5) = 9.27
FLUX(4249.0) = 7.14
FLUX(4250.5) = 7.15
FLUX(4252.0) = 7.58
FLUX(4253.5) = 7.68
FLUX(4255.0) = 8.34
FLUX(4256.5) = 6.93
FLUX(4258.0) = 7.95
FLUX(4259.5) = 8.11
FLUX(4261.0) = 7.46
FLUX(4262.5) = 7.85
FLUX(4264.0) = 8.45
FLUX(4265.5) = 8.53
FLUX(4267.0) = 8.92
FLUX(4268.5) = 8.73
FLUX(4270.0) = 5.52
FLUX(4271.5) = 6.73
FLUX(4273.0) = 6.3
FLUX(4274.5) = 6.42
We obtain -1.2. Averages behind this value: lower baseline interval 6.39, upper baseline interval 8.11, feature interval 8.49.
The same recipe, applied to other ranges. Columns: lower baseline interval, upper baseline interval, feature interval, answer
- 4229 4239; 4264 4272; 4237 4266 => -2.0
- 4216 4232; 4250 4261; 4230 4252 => -1.0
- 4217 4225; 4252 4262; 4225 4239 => 1.5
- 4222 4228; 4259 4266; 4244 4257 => -0.6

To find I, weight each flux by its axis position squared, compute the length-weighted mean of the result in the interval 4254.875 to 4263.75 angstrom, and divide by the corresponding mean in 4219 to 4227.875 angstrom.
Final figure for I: 1.2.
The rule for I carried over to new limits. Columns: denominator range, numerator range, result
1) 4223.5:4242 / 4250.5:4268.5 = 1.17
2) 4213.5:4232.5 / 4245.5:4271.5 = 1.13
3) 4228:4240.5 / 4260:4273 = 1.10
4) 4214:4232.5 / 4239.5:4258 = 1.15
